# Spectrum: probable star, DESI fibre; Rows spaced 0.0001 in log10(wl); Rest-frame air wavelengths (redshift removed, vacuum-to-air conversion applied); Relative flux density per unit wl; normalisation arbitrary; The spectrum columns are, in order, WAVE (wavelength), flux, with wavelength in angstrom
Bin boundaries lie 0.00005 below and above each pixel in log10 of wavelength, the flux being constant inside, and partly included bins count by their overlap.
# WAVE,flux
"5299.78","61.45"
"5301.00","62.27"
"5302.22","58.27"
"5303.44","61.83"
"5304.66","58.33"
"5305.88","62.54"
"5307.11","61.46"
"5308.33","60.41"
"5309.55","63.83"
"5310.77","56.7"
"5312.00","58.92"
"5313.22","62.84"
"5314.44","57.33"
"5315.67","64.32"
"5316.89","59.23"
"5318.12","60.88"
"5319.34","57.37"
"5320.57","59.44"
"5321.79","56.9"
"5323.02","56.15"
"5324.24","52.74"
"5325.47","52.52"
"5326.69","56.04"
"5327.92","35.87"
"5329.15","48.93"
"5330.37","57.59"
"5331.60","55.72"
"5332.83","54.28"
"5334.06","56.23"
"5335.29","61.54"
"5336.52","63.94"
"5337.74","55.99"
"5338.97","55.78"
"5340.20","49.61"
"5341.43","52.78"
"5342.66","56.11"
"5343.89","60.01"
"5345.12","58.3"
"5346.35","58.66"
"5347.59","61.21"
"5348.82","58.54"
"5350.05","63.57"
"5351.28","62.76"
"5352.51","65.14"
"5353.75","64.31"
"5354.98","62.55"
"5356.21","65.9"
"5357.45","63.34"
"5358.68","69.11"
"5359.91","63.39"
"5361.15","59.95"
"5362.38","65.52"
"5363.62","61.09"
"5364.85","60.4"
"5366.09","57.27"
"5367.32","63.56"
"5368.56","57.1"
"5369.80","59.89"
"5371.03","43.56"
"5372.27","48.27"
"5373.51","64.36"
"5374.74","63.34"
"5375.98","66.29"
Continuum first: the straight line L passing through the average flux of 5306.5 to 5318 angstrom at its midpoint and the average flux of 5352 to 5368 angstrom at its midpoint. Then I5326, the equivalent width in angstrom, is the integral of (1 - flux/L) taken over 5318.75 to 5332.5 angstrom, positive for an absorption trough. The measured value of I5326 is 1.7 angstrom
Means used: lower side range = 60.6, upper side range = 63.1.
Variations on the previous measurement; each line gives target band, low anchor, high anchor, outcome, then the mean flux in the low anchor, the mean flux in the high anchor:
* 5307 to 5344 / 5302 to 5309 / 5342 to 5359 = 2.7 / 60.6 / 62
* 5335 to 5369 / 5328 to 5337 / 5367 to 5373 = -3.6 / 55.5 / 54.1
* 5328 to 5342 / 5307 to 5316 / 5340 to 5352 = 1.0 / 60.6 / 58.5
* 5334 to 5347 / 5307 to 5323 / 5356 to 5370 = 0.8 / 59.8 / 62.1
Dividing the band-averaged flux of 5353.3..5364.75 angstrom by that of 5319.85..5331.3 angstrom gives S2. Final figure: 1.20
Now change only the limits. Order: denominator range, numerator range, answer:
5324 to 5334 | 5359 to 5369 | 1.18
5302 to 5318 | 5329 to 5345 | 0.93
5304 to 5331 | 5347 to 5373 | 1.06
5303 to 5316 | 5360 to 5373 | 0.95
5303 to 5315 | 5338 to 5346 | 0.92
